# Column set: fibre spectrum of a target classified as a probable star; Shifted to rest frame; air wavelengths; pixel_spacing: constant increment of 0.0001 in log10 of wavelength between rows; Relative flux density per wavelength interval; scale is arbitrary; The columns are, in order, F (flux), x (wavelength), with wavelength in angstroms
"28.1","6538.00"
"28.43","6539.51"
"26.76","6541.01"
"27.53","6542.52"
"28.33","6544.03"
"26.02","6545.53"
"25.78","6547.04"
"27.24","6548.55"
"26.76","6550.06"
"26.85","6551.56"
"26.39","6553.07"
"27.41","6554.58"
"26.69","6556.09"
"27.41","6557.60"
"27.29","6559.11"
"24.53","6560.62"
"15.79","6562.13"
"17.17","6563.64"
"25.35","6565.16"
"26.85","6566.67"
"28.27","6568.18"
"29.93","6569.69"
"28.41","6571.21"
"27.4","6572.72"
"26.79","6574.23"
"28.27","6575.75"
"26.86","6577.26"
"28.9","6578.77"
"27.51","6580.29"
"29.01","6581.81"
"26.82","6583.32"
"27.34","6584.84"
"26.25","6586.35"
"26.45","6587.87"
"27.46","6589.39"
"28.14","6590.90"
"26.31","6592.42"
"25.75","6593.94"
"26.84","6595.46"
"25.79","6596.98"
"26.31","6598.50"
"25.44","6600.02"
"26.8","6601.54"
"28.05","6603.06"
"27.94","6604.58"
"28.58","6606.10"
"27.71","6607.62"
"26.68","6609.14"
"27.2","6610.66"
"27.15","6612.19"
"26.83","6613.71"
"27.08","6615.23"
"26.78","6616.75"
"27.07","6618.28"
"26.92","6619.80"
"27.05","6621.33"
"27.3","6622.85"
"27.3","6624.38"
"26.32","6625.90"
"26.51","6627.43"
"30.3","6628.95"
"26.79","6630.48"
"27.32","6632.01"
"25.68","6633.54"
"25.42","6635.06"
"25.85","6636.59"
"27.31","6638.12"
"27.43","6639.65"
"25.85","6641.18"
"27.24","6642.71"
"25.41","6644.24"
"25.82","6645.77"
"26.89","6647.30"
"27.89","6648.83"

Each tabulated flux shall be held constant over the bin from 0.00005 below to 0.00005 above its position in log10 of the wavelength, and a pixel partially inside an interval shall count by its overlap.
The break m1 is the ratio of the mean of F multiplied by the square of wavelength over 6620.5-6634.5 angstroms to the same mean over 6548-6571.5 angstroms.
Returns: 1.1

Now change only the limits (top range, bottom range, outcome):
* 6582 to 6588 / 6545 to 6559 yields 1.02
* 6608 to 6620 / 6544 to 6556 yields 1.03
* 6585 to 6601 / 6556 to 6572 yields 1.06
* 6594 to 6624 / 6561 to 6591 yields 1.03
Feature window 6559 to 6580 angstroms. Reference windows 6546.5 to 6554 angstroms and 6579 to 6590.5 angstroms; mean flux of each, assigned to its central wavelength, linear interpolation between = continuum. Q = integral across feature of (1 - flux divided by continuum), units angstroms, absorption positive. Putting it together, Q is 0.9 angstroms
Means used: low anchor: 26.7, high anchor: 27.4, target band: 25.8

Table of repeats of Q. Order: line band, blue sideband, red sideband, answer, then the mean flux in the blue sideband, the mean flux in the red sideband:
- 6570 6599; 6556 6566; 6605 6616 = -2.4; 23.3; 27.4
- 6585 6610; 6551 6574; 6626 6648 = -0.7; 25.7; 26.7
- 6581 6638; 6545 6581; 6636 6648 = -1.3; 26.2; 26.5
